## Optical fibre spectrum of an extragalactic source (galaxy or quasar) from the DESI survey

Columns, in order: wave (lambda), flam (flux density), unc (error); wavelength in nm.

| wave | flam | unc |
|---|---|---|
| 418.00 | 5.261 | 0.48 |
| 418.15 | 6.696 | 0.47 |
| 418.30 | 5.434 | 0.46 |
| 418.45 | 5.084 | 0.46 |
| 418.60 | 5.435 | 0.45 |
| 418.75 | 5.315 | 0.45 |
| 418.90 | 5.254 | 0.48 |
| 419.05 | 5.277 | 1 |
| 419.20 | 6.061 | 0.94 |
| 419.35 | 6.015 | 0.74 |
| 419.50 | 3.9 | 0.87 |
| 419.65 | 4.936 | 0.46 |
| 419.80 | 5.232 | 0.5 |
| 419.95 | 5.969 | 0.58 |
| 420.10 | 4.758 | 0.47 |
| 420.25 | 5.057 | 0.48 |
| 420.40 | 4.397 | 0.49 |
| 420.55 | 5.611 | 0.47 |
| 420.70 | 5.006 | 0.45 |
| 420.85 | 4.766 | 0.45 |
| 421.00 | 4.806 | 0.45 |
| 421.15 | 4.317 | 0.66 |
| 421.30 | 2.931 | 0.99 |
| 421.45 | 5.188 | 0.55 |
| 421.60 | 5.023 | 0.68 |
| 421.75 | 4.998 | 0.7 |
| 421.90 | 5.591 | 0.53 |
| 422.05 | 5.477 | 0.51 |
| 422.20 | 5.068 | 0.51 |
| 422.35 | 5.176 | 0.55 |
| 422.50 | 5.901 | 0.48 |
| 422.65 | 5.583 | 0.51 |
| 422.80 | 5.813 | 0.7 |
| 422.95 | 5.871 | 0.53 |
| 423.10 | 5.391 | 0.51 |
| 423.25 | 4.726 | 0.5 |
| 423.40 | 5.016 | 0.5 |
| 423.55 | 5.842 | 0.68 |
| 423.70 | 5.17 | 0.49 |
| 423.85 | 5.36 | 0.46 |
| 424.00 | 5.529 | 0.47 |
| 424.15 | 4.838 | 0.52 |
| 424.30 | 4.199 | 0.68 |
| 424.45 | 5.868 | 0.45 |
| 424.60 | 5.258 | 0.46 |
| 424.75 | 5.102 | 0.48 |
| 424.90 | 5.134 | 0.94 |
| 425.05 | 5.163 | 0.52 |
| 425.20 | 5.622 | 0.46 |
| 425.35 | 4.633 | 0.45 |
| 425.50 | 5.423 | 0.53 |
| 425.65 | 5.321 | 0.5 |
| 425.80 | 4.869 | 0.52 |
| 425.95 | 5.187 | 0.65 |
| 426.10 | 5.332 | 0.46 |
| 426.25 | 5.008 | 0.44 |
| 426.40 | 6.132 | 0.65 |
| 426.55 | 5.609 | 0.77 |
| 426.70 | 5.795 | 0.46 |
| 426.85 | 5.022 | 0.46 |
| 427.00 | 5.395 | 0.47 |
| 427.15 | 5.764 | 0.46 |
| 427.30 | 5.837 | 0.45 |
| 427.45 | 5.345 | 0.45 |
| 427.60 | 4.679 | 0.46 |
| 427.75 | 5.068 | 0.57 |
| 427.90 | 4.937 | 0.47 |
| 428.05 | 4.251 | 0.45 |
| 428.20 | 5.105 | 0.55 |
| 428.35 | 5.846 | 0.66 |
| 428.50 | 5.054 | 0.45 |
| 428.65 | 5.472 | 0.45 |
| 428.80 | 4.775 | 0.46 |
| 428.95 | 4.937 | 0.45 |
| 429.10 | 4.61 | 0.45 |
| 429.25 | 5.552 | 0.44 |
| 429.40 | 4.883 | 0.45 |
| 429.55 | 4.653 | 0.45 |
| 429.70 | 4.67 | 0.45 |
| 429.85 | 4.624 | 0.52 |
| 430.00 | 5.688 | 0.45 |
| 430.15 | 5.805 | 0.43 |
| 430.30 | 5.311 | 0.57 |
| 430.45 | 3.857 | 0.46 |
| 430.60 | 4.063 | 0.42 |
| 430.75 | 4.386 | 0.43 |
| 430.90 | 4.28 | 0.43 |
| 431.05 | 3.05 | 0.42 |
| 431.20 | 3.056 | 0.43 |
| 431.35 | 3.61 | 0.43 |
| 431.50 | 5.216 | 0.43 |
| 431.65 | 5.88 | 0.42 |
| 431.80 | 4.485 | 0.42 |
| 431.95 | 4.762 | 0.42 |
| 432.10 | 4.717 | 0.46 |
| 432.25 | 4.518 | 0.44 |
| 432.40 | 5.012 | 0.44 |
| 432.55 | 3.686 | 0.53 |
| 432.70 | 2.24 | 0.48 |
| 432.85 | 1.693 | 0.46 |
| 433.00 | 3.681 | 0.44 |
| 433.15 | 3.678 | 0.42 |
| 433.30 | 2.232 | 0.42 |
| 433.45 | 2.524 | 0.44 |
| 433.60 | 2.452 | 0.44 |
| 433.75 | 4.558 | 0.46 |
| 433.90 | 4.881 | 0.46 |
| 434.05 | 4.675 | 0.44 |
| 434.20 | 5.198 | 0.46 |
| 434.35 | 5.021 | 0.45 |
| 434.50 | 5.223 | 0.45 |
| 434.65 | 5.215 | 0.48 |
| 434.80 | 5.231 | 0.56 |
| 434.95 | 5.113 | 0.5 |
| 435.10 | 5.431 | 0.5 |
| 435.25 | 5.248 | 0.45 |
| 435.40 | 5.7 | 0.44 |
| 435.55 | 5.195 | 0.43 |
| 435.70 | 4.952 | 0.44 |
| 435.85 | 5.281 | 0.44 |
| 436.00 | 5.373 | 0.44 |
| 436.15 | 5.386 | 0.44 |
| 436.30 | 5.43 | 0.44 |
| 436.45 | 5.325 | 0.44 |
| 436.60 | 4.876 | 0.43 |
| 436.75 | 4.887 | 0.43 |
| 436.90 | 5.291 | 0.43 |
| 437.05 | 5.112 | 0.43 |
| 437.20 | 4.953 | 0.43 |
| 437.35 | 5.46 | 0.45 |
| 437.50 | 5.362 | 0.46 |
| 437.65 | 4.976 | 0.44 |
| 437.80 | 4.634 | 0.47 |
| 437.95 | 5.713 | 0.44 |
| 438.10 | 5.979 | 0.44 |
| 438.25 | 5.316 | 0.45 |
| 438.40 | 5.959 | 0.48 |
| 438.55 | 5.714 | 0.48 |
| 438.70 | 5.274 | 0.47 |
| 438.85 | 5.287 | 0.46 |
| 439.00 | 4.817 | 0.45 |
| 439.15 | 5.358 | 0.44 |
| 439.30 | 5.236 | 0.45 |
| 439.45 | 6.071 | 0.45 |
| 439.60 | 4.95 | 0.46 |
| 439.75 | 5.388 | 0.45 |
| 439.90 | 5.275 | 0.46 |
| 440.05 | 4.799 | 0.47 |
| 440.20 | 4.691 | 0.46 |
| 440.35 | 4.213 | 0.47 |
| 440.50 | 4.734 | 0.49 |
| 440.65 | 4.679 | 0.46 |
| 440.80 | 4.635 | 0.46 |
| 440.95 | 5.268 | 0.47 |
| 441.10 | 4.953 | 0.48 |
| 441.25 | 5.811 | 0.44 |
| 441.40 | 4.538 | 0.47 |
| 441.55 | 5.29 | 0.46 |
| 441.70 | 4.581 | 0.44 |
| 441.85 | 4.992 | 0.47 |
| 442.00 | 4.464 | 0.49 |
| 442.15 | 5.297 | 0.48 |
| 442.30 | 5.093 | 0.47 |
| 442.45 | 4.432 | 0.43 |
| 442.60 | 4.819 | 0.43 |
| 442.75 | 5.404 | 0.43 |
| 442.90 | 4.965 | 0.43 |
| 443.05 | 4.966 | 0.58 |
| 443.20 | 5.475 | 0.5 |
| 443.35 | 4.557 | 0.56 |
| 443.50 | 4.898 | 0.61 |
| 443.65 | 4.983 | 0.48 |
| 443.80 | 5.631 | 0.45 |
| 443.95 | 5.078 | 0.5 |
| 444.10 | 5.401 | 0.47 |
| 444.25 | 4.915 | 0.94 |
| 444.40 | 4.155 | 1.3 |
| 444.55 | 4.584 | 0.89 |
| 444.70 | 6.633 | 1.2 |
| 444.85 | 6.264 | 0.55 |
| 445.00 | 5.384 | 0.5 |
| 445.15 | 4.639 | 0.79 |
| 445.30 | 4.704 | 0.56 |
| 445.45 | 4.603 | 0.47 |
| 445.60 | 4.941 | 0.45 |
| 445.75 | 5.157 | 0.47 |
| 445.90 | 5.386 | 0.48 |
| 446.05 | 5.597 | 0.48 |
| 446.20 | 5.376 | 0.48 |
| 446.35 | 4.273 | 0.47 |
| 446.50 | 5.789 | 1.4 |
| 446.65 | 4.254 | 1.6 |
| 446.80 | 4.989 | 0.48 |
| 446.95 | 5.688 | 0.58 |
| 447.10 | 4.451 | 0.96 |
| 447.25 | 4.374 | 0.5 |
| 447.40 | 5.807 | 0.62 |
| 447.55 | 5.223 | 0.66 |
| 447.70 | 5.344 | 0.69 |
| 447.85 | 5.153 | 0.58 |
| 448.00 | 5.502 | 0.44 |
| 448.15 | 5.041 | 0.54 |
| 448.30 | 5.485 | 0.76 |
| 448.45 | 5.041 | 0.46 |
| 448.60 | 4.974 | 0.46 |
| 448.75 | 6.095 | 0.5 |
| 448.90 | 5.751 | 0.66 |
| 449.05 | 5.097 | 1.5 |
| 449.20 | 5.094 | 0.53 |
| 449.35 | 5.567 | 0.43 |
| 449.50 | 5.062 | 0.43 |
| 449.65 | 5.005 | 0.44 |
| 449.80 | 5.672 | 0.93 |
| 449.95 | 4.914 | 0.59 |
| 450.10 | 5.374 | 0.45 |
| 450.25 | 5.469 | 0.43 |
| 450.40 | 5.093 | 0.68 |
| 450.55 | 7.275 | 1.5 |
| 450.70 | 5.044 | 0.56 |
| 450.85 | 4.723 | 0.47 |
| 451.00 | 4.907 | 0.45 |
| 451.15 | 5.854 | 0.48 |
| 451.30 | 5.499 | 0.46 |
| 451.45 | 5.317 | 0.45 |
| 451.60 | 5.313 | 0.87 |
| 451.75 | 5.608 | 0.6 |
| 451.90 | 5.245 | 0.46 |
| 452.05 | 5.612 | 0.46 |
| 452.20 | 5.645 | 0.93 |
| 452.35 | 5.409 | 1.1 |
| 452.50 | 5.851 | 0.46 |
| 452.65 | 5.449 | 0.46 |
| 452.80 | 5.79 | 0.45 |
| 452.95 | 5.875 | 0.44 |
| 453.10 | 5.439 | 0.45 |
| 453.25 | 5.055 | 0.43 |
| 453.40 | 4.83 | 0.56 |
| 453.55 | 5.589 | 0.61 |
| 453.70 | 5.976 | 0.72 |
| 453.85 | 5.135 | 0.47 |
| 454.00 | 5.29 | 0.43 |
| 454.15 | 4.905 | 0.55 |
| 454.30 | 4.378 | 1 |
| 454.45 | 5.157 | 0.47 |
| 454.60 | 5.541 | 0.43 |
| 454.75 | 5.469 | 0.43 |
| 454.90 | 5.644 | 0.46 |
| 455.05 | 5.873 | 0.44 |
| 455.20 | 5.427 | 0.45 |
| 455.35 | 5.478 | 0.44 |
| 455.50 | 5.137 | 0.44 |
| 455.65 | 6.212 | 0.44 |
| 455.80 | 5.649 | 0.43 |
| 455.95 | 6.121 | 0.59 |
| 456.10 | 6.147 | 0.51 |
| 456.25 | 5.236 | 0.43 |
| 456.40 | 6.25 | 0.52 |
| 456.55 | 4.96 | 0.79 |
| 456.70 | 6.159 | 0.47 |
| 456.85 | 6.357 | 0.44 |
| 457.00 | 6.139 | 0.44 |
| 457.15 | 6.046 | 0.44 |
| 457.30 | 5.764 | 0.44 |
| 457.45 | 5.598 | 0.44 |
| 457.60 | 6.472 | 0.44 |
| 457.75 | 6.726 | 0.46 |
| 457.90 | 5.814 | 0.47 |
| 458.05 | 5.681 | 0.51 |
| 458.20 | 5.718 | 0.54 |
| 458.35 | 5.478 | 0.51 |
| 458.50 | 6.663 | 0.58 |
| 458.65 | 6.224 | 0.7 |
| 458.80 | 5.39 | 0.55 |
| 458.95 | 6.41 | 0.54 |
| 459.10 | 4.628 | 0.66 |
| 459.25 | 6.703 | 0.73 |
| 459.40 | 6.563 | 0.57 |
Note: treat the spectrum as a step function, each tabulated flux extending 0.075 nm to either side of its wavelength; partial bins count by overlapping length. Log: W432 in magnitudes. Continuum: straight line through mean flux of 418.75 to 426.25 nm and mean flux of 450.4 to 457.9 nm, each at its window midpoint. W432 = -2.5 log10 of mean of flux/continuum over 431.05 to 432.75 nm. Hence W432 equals 0.23 mag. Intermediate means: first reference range 5.16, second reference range 5.6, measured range 4.26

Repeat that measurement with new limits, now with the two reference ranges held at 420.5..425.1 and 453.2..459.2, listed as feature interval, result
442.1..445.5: 0.082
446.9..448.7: 0.074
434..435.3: 0.037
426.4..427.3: -0.077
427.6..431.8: 0.108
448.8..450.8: 0.031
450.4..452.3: 0.022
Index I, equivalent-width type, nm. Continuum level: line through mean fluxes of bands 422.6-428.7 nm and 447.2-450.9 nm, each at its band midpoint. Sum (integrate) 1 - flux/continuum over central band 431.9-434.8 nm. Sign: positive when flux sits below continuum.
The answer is 0.70 nm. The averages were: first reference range 5.28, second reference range 5.34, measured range 4.02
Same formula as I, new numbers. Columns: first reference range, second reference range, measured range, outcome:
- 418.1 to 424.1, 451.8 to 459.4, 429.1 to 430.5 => 0.09 nm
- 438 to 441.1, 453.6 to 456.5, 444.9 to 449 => 0.15 nm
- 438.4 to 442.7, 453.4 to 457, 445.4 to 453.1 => 0.05 nm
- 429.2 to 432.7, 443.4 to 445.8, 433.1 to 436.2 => 0.00 nm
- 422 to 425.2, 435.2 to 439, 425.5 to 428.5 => 0.01 nm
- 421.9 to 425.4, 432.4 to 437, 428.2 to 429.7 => -0.04 nm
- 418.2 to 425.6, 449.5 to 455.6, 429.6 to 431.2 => 0.23 nm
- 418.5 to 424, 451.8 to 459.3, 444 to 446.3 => 0.15 nm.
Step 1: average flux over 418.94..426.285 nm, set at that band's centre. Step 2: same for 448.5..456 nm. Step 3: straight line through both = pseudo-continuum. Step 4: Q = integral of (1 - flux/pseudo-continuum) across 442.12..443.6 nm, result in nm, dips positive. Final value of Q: 0.101 nm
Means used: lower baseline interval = 5.16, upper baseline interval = 5.43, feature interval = 4.98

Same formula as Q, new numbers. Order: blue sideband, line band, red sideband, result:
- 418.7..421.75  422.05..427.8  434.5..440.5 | -0.30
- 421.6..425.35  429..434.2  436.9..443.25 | 0.99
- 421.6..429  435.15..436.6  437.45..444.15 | -0.04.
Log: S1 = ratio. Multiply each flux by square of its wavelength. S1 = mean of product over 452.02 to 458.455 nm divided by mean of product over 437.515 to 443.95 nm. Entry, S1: 1.2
